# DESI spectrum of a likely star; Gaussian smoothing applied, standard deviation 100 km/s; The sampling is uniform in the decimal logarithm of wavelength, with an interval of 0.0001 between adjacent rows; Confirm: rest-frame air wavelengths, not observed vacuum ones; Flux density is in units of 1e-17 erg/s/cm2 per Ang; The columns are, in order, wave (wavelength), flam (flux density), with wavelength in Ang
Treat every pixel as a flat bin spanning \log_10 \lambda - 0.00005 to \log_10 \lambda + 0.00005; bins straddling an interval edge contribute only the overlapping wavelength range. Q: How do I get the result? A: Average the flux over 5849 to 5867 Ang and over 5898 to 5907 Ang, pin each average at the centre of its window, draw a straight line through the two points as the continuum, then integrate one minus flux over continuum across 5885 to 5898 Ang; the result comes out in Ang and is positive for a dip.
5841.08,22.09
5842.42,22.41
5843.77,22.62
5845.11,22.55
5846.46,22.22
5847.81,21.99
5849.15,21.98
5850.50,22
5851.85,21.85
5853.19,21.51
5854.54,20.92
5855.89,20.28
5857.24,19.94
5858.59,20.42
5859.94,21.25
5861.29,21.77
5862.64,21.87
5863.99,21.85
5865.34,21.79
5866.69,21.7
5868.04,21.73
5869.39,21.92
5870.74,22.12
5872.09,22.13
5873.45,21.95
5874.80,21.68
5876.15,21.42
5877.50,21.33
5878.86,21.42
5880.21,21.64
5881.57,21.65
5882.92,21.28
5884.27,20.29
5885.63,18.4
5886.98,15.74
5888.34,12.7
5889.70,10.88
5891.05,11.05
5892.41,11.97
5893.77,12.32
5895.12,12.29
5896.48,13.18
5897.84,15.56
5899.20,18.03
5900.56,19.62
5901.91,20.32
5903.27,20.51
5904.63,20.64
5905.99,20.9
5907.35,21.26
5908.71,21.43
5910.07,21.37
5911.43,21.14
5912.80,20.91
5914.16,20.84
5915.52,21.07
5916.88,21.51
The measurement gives 4.4 Ang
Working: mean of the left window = 21.3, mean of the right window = 19.8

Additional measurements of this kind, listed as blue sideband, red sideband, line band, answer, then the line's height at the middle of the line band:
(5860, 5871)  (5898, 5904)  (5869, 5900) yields 4.12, 20.5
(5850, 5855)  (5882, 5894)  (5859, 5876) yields -2.65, 18.9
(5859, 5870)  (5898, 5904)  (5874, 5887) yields -0.05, 20.6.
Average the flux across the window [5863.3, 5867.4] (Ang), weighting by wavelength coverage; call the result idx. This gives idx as 21.8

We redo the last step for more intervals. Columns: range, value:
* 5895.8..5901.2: 16.6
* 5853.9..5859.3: 20.4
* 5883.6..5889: 16.8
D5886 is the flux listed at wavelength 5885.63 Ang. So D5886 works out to 18.4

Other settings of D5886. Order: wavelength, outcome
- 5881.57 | 21.65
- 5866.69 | 21.7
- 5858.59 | 20.42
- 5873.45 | 21.95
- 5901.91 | 20.32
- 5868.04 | 21.73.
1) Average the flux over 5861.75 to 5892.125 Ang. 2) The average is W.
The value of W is 19.8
